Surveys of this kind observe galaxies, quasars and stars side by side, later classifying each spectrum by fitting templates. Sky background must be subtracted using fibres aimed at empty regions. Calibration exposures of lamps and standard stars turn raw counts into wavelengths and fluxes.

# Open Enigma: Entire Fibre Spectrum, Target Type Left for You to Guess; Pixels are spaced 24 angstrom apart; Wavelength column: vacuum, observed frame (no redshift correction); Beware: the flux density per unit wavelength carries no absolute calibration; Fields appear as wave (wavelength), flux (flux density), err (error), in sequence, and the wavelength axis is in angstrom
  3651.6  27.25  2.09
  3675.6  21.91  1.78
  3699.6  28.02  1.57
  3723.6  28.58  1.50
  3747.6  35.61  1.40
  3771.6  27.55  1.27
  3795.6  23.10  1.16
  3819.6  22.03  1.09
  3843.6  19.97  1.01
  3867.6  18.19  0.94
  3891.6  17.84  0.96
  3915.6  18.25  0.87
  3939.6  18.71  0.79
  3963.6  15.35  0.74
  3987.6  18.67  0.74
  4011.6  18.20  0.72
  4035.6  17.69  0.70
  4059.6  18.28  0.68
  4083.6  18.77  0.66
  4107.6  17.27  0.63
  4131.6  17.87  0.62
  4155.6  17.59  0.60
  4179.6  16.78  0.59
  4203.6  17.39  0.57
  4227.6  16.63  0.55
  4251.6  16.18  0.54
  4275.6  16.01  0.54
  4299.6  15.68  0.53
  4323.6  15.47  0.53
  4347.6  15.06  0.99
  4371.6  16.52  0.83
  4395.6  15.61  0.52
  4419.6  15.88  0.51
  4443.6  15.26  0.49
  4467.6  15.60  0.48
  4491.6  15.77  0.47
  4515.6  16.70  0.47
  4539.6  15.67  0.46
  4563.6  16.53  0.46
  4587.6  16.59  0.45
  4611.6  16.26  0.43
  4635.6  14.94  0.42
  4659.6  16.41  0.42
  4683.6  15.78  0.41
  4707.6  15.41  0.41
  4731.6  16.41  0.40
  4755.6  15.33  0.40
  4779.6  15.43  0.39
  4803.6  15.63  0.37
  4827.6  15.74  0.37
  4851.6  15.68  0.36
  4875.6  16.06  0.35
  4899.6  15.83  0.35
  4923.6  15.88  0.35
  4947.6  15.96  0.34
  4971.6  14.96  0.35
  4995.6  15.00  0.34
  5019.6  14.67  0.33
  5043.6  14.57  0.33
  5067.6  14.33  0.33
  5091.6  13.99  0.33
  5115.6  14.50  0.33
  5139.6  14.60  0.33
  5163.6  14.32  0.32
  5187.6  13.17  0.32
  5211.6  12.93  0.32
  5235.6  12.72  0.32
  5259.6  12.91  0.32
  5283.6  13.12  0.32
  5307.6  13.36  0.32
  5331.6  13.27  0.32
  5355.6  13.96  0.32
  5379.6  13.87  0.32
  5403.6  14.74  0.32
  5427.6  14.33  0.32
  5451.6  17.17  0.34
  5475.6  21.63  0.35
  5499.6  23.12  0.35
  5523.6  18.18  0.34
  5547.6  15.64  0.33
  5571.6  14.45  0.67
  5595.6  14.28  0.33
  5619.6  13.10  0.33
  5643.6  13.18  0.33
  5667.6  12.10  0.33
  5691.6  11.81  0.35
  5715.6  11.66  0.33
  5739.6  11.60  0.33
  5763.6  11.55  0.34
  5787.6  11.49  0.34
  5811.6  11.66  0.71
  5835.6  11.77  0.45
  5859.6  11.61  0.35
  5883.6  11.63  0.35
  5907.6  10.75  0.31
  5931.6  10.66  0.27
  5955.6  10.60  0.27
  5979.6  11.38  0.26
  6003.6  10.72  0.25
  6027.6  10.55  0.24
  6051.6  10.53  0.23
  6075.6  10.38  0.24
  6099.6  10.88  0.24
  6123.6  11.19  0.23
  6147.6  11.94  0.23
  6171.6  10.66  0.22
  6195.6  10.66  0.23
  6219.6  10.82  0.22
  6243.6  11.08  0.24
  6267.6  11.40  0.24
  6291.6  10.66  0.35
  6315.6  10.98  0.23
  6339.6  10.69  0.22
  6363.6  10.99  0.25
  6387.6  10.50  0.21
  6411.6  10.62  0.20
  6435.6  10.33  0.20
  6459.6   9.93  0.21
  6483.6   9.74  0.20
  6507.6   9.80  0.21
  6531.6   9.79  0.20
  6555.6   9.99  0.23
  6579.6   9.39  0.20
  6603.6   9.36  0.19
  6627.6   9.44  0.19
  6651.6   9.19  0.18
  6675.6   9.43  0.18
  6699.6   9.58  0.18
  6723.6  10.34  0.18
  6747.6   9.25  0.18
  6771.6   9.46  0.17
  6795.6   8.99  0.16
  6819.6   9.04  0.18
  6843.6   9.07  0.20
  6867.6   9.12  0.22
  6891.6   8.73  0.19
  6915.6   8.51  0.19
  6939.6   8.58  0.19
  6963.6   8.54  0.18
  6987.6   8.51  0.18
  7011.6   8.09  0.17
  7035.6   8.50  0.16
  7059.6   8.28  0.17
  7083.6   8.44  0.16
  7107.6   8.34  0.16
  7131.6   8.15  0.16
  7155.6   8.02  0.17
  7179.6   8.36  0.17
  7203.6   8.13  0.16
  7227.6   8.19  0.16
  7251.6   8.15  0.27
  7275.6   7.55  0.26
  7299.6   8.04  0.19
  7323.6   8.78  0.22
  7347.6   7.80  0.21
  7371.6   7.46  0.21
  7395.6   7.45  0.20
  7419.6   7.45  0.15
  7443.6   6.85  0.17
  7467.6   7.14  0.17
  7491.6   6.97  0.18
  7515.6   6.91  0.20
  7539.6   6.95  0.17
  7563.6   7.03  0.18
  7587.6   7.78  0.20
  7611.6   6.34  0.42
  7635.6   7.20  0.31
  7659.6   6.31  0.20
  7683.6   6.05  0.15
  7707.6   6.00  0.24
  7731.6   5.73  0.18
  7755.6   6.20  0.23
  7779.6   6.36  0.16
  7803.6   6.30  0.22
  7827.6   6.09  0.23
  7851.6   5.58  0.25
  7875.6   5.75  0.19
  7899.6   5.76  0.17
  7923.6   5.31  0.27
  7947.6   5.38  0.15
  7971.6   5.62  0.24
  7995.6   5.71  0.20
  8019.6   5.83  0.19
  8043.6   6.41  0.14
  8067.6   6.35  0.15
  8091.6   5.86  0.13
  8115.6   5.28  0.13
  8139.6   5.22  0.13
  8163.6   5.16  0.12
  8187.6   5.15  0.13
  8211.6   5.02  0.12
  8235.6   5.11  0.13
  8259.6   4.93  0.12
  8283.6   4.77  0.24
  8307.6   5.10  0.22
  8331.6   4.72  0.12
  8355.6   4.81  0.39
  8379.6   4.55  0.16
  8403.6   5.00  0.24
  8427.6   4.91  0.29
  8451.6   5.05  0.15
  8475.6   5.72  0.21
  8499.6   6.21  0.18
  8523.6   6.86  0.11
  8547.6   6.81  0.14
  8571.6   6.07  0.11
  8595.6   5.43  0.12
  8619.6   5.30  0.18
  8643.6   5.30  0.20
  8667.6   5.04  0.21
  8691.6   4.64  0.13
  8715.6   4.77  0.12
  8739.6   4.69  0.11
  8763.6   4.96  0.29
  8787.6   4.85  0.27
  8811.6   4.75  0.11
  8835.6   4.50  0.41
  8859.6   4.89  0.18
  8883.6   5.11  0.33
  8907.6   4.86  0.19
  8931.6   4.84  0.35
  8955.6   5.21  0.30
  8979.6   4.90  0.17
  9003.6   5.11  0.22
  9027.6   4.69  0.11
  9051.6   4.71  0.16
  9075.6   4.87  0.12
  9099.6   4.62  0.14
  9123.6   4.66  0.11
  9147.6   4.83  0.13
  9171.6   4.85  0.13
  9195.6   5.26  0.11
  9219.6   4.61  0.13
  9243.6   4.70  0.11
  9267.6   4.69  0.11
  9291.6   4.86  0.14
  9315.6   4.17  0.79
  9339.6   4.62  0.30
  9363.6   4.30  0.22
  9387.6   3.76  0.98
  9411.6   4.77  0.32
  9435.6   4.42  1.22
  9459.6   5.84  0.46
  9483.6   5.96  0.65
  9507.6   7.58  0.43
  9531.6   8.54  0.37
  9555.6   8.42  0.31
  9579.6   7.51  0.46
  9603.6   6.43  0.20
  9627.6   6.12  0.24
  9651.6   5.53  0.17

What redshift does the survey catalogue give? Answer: 0.962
